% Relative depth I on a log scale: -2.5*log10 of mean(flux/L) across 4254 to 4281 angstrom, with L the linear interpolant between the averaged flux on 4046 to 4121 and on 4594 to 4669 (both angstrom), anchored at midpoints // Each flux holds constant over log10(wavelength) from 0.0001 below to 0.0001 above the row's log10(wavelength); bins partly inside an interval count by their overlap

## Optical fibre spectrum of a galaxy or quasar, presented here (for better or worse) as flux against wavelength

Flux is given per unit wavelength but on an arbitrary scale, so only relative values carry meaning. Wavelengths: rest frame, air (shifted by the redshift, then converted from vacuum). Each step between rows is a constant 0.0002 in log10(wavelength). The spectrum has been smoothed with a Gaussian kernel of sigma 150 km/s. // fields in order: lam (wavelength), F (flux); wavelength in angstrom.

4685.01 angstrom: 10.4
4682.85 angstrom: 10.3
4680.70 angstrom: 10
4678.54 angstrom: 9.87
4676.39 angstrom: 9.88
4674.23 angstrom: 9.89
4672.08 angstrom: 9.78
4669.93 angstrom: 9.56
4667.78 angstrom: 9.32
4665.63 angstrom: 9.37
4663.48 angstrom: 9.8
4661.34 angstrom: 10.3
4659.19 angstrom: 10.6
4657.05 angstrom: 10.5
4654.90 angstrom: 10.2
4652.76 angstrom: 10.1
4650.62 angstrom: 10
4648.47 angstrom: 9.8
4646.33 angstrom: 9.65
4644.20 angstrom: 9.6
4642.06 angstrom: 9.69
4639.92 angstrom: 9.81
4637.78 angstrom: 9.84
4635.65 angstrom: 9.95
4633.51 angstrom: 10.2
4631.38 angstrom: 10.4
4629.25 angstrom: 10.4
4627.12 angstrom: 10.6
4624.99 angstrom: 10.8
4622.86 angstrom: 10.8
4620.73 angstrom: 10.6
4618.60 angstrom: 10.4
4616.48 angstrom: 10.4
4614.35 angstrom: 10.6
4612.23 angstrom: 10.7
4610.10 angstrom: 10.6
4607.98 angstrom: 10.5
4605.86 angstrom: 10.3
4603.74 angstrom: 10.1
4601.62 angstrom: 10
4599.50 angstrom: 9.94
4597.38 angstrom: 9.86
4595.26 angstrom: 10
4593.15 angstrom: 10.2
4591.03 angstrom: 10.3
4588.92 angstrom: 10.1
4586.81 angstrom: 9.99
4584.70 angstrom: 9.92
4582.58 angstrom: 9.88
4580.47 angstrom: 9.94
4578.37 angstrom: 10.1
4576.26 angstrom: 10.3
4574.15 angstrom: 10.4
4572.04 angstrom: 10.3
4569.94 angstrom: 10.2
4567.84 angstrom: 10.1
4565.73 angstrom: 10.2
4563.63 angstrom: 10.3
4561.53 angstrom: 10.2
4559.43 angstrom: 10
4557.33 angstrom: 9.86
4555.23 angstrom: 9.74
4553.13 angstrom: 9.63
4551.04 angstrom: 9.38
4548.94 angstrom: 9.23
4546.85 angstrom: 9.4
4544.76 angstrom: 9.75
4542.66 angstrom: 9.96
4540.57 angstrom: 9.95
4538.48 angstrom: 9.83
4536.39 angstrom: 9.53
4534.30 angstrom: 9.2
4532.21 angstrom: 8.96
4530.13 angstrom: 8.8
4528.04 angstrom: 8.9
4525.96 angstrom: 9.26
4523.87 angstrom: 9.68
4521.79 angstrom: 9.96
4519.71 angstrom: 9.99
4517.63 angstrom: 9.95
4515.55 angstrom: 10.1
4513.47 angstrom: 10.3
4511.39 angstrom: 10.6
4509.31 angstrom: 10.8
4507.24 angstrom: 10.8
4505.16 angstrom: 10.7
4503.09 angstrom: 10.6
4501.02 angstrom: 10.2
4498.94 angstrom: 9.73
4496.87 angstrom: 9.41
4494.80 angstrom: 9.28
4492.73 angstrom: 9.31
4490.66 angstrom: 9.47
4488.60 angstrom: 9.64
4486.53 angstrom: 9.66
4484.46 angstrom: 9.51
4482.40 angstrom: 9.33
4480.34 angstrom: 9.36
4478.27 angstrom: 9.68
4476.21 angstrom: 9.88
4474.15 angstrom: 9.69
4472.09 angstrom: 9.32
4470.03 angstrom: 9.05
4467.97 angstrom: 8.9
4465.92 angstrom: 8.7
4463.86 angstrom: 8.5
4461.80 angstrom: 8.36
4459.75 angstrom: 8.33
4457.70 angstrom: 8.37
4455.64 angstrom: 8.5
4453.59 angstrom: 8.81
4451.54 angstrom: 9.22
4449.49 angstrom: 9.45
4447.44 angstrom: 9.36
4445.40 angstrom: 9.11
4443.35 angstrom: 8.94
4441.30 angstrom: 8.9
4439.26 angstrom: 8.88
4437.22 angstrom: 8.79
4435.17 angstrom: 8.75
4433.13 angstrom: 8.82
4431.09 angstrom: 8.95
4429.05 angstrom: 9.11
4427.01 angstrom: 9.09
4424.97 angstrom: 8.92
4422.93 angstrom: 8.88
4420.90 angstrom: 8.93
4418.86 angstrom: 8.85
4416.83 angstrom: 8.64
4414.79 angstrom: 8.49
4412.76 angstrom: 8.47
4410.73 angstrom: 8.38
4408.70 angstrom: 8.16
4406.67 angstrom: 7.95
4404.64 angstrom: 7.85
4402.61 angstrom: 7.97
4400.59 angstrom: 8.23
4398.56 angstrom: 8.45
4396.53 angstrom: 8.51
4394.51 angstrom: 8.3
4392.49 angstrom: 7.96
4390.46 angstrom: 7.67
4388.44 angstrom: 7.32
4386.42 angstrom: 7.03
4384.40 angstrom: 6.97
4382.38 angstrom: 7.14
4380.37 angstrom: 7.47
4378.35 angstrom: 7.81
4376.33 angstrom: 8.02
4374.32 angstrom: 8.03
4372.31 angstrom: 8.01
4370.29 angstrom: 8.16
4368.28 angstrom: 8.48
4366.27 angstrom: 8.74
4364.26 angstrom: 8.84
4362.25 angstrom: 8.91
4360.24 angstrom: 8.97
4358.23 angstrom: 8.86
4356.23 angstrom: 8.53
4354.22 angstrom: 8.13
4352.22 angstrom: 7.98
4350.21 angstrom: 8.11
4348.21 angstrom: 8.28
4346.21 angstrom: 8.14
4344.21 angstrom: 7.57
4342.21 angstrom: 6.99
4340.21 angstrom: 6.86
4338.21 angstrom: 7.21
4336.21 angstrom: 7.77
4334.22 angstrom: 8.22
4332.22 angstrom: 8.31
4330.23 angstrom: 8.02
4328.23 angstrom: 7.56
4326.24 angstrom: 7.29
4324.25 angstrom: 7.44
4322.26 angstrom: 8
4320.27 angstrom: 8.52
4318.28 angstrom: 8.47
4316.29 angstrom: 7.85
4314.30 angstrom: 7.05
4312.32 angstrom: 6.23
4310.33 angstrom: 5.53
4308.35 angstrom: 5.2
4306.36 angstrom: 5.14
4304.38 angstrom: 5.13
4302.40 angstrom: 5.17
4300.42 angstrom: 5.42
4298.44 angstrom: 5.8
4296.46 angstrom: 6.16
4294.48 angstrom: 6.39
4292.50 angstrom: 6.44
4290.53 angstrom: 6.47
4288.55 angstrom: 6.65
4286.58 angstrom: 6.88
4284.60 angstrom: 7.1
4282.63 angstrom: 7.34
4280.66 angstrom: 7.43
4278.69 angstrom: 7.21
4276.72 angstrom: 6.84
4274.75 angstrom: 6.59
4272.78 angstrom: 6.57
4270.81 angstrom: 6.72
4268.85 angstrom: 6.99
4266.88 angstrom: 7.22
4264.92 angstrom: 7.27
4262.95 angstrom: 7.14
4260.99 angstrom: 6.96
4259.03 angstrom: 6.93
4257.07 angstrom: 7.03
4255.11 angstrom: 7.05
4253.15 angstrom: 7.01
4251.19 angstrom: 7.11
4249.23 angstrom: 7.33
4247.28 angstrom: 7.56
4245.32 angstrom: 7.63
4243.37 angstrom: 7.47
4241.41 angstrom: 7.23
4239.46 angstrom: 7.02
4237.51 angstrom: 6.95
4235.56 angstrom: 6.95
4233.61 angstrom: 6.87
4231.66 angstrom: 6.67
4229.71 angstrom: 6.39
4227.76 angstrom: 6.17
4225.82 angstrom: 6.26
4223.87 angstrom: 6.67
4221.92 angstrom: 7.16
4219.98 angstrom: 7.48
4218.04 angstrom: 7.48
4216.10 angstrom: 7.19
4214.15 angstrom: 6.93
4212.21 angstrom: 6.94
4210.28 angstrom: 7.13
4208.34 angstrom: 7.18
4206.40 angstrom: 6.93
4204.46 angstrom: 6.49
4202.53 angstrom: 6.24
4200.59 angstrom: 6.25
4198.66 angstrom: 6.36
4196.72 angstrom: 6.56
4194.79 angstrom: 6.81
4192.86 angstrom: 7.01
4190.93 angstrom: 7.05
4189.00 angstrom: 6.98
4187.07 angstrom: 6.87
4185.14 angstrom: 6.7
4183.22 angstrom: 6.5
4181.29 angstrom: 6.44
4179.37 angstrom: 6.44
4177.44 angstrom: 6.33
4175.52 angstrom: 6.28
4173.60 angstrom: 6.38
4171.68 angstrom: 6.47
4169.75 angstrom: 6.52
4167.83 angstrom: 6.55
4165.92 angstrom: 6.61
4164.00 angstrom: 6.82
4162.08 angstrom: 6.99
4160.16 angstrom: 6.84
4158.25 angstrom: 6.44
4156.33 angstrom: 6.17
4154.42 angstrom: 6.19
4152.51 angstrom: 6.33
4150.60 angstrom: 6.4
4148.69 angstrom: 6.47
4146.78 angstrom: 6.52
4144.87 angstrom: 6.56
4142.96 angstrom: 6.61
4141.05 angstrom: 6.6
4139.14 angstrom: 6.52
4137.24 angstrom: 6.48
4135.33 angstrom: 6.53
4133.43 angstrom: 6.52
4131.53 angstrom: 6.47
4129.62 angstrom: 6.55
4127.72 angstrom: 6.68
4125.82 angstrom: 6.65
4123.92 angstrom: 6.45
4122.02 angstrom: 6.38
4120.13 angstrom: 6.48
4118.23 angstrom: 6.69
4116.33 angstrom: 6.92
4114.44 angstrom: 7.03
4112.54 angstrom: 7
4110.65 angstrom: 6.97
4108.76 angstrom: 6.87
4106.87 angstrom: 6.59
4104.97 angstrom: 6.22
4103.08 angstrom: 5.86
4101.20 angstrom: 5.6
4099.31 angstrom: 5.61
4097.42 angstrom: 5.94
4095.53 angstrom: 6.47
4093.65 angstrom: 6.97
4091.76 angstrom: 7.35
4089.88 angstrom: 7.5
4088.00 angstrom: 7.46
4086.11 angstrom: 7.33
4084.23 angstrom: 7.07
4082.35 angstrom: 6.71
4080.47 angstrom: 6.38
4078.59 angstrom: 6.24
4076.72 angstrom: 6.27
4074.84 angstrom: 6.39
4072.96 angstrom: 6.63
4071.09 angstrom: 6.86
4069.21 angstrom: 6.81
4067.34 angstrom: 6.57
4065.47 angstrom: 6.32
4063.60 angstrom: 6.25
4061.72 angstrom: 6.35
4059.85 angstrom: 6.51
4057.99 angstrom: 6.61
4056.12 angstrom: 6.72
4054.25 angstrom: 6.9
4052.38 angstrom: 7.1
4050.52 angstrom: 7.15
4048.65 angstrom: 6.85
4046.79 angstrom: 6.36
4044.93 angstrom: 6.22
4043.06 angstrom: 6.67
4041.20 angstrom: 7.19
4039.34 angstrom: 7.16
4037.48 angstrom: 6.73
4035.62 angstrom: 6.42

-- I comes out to 0.12 mag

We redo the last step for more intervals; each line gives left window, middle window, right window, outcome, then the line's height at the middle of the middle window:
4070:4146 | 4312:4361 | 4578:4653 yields 0.05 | 8.21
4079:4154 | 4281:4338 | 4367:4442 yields 0.13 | 7.73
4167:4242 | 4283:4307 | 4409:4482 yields 0.23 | 7.56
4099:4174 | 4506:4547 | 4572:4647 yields -0.03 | 9.56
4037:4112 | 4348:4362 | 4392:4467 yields -0.03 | 8.23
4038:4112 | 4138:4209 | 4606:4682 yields 0.11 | 7.25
